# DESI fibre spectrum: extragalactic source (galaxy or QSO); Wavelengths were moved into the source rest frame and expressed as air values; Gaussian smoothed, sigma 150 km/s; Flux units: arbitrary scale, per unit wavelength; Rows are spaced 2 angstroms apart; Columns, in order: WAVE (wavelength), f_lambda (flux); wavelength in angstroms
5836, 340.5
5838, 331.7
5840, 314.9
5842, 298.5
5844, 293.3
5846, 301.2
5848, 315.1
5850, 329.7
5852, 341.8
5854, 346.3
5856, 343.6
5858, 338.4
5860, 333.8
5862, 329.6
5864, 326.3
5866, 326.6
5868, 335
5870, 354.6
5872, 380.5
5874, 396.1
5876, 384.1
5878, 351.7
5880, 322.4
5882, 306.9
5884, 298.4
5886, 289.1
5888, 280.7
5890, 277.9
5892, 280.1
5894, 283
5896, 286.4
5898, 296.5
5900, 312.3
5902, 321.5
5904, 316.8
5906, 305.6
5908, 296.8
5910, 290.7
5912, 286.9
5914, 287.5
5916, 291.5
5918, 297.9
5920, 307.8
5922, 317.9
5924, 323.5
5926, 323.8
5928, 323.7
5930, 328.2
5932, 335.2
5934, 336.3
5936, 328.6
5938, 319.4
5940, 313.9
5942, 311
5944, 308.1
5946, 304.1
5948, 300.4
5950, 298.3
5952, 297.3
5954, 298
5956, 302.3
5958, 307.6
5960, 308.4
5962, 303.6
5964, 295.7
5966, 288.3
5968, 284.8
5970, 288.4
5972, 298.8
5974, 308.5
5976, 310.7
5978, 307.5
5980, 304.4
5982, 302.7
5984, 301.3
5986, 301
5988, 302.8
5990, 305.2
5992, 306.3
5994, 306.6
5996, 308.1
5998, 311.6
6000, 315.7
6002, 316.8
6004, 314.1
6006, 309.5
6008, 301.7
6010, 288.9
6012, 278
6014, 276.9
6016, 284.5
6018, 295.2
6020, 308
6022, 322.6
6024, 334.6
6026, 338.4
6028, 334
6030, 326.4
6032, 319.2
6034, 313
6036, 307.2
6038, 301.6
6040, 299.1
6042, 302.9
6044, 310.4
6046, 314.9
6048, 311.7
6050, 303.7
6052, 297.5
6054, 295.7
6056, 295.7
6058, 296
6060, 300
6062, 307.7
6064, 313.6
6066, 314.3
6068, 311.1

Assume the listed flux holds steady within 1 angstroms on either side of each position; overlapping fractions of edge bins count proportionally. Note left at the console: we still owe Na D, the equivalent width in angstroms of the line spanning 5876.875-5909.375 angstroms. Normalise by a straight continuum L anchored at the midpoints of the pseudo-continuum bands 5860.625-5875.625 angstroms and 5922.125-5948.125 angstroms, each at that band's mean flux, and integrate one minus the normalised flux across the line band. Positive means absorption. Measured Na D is 3.60 angstroms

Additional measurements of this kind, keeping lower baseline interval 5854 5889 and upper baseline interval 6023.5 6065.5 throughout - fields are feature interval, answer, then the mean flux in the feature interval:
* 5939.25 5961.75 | 1.4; 304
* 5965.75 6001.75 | 1.8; 304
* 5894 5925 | 2.6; 302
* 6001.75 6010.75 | 0.3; 306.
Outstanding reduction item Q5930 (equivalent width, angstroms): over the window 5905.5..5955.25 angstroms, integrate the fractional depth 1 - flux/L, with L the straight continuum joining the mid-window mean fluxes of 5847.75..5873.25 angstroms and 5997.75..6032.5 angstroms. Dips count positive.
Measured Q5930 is 2.6 angstroms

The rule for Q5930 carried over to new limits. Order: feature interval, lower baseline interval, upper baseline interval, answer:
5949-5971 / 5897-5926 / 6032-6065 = 0.5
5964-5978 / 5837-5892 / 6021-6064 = 0.9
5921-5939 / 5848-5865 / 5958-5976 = -0.9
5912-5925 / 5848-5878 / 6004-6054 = 1.2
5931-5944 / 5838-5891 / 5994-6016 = -0.4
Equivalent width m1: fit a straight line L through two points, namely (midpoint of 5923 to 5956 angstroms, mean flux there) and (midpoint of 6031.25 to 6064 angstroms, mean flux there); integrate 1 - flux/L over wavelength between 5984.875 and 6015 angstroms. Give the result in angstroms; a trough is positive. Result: 0.6 angstroms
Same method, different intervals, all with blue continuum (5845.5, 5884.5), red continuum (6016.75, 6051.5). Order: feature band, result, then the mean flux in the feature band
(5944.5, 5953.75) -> 0.7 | 300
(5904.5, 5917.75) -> 1.5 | 294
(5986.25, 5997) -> 0.5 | 305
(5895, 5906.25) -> 0.9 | 307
